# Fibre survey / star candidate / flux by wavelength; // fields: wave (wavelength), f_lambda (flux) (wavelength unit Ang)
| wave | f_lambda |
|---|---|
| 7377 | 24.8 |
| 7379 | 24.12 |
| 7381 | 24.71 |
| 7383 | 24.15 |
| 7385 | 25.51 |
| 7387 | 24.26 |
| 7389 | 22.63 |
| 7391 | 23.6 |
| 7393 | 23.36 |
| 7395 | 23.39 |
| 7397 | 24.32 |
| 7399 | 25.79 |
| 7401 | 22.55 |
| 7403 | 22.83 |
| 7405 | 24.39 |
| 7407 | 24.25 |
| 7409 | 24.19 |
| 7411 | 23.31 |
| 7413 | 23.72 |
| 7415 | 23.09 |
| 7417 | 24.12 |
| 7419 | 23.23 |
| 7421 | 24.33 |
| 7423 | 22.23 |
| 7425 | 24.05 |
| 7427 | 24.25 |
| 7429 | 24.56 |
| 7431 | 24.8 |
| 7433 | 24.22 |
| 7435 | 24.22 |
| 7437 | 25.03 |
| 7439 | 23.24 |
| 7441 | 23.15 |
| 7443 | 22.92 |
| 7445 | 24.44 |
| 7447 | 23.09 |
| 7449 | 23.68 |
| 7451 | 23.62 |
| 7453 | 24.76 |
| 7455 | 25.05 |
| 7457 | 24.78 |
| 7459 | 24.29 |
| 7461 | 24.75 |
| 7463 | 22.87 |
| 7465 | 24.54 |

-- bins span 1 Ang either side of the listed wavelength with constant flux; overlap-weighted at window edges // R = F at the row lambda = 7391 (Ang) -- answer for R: 23.6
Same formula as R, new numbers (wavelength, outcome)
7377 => 24.8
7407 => 24.25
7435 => 24.22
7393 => 23.36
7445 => 24.44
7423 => 22.23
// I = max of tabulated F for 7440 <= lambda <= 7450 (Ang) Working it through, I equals 24.44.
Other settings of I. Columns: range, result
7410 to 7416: 23.72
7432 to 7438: 25.03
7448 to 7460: 25.05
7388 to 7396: 23.6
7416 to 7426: 24.33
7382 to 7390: 25.51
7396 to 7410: 25.79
